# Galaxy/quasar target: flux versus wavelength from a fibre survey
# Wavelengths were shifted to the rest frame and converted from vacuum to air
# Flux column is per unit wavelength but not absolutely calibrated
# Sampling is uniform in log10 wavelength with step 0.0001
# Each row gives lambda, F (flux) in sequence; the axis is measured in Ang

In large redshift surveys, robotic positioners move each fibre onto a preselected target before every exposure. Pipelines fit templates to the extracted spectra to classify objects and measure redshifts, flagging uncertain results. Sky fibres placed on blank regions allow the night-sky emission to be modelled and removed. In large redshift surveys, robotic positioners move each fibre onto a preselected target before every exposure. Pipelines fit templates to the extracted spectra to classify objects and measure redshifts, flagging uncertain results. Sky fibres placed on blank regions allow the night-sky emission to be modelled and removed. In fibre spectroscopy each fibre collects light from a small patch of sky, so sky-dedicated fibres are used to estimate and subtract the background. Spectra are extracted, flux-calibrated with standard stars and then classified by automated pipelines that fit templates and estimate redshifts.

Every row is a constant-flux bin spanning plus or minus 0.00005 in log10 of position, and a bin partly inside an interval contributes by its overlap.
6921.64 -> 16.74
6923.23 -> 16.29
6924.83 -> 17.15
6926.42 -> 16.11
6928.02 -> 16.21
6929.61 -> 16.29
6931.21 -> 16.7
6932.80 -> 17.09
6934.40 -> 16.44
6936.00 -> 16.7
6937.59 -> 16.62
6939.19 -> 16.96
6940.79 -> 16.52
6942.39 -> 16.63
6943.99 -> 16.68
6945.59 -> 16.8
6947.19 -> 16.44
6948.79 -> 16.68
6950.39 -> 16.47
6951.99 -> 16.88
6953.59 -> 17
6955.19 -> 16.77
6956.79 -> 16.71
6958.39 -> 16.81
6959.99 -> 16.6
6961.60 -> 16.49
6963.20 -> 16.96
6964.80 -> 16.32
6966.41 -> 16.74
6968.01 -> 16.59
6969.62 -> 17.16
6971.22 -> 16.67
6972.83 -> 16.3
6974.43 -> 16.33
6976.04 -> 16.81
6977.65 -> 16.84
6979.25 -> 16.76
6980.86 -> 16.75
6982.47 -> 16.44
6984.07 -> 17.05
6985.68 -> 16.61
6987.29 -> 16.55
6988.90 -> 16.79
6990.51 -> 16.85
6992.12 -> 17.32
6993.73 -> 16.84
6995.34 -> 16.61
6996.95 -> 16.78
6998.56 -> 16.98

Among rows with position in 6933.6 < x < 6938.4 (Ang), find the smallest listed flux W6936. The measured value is 16.44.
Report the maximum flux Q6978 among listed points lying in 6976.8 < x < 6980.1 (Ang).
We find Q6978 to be 16.84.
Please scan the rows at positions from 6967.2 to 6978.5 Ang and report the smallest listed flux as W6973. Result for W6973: 16.3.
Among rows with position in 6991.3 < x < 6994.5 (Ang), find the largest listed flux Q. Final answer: 17.32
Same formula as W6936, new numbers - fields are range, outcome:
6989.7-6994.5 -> 16.84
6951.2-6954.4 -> 16.88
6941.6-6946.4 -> 16.63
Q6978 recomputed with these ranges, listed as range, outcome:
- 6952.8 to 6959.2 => 17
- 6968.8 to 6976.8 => 17.16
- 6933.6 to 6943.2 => 16.96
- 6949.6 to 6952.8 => 16.88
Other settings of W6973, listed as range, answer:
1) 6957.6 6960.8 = 16.6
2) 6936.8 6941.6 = 16.52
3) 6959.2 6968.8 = 16.32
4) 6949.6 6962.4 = 16.47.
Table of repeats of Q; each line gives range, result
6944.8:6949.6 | 16.8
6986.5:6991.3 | 16.85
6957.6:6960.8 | 16.81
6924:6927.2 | 17.15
